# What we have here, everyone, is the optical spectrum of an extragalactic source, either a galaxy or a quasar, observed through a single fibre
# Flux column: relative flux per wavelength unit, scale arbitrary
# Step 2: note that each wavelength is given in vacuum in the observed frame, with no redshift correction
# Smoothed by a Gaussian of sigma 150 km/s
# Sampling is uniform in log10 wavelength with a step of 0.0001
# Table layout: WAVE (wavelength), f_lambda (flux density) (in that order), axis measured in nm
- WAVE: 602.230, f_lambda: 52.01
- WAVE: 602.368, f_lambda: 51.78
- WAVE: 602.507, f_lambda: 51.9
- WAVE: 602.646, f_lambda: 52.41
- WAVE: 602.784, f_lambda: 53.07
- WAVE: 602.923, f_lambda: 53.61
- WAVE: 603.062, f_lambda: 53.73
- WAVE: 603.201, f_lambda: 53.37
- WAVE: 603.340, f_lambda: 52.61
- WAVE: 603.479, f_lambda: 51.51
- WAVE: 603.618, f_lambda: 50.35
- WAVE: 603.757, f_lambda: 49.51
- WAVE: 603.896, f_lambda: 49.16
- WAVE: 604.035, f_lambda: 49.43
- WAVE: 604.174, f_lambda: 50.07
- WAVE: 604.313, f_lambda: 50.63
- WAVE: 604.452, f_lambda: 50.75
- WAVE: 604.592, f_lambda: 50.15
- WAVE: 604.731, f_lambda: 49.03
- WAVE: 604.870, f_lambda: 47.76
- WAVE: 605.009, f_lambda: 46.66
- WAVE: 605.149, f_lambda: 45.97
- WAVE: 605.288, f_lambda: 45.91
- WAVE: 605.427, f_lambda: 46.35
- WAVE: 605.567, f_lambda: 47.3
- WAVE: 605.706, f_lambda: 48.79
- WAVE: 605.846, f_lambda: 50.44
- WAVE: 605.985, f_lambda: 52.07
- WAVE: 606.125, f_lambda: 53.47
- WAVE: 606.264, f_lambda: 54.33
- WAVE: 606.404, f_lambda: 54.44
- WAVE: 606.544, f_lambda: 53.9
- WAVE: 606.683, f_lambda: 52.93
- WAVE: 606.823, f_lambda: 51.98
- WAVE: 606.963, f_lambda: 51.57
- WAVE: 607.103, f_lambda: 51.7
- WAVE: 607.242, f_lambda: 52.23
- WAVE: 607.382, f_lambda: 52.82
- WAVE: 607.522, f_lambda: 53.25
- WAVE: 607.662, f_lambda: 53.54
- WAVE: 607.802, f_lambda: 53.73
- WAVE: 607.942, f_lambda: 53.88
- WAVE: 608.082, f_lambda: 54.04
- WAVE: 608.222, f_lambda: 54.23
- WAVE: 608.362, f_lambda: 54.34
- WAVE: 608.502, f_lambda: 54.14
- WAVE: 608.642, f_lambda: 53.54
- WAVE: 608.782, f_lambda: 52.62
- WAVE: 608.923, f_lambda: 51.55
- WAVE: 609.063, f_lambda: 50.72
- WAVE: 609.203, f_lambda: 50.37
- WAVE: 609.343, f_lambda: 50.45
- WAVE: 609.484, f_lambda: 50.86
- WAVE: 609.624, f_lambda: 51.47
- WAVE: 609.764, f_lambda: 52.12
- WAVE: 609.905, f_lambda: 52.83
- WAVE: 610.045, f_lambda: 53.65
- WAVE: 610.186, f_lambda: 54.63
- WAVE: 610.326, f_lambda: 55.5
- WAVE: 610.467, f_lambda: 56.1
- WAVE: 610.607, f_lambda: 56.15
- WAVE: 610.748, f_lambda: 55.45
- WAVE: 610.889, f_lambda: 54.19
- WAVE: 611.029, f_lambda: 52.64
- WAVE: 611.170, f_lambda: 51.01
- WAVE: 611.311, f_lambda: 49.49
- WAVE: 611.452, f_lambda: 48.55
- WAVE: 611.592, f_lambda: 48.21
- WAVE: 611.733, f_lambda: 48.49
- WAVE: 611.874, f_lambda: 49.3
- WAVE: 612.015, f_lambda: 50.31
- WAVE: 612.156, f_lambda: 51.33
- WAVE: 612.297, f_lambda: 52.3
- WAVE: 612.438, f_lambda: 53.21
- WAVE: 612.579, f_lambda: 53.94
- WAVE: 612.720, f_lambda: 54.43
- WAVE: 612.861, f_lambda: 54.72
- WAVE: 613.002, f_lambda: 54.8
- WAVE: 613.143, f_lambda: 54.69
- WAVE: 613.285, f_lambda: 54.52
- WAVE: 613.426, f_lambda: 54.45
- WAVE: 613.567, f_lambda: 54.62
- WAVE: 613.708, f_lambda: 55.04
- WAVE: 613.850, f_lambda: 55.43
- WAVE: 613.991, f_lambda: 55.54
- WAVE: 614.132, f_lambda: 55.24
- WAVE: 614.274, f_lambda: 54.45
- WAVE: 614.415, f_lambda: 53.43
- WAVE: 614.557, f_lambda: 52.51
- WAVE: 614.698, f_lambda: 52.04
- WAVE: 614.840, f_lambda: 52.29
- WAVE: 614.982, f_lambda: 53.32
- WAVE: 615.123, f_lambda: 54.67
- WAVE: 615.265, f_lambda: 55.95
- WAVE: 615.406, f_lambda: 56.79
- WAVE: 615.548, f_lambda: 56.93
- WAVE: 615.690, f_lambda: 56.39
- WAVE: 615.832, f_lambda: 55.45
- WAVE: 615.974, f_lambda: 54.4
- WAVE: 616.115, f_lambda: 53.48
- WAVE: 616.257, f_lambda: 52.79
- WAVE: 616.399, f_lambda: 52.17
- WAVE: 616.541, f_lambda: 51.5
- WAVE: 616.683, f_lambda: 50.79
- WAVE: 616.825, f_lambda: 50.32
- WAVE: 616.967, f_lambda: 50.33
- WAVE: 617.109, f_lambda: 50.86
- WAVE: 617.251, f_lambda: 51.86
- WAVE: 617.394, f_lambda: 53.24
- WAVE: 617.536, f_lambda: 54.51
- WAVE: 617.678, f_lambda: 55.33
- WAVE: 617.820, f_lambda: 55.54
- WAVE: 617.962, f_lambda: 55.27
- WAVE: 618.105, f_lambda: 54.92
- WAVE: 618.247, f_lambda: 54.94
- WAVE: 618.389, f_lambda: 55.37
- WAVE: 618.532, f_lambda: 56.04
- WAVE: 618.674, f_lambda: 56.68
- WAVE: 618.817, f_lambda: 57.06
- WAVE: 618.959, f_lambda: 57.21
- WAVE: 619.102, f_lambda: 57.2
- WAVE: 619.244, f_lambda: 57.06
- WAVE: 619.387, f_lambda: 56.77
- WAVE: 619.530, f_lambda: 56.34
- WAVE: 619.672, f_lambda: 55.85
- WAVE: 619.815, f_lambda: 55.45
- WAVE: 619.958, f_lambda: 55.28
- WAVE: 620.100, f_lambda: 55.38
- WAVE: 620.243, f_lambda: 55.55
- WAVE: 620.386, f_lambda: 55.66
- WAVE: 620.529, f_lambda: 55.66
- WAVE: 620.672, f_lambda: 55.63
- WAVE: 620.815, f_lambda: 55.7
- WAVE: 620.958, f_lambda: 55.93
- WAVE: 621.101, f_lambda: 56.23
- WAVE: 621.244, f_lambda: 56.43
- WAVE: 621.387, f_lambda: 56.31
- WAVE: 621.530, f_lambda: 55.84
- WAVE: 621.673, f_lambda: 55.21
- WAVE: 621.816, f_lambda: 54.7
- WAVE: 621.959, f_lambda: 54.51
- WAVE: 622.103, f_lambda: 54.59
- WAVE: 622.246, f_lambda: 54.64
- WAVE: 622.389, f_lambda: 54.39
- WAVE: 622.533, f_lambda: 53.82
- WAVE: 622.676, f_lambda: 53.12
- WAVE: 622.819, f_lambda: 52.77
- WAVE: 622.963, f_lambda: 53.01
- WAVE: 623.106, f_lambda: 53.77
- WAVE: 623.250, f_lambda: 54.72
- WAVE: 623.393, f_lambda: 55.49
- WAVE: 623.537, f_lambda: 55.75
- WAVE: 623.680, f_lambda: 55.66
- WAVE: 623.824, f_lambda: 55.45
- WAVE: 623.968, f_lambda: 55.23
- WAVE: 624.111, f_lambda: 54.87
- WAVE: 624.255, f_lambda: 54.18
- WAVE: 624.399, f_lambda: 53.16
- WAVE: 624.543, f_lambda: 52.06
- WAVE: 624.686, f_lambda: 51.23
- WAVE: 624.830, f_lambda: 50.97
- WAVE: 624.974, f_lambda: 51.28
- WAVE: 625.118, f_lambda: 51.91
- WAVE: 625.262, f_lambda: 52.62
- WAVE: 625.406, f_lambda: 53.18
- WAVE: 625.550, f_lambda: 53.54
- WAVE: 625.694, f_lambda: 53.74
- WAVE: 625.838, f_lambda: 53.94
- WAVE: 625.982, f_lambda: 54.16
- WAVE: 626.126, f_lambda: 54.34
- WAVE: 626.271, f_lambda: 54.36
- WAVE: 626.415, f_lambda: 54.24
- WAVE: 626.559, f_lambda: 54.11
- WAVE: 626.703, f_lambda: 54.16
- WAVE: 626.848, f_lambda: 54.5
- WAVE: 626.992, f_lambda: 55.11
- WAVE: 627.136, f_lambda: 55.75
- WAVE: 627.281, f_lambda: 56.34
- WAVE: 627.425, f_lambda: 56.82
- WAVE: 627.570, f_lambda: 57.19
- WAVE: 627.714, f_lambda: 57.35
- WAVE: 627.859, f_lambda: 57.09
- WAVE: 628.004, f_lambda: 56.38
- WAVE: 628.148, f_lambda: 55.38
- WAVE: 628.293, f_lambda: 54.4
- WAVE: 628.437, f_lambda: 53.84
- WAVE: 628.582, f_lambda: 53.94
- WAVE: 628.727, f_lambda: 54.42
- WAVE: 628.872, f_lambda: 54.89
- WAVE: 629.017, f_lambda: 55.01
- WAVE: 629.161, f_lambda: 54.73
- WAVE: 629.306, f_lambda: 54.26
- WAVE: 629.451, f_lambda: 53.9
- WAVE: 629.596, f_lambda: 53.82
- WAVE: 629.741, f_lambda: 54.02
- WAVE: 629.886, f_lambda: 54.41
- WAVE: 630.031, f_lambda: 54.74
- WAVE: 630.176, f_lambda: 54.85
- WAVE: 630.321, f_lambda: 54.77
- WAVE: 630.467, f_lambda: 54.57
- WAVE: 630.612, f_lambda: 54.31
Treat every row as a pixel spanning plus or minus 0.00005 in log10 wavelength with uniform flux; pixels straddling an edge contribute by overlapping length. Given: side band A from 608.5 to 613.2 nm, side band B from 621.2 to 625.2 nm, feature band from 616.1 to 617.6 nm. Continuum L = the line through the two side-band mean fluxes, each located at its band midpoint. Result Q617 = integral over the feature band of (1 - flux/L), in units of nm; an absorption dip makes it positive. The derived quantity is 0.04 nm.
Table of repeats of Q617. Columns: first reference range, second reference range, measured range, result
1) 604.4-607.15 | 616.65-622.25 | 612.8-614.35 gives -0.05 nm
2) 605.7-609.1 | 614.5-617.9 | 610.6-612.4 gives 0.07 nm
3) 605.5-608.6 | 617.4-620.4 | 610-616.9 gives 0.12 nm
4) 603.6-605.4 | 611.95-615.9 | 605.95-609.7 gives -0.15 nm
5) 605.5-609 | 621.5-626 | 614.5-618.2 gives -0.02 nm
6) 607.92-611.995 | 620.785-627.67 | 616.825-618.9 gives -0.03 nm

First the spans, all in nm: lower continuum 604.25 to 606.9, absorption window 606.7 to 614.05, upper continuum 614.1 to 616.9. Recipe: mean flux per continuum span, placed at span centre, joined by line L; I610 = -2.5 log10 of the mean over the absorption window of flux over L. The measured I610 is -0.02 mag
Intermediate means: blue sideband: 50.1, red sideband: 53.7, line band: 52.9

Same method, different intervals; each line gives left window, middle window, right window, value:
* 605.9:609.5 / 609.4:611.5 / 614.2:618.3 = 0.00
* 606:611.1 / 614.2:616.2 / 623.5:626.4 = -0.02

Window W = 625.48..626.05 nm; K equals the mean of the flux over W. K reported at 53.9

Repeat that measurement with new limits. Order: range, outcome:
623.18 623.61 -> 55.4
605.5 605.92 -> 48.9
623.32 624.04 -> 55.6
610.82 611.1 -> 53.5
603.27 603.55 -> 52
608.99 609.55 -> 50.6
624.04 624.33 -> 54.4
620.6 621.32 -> 56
